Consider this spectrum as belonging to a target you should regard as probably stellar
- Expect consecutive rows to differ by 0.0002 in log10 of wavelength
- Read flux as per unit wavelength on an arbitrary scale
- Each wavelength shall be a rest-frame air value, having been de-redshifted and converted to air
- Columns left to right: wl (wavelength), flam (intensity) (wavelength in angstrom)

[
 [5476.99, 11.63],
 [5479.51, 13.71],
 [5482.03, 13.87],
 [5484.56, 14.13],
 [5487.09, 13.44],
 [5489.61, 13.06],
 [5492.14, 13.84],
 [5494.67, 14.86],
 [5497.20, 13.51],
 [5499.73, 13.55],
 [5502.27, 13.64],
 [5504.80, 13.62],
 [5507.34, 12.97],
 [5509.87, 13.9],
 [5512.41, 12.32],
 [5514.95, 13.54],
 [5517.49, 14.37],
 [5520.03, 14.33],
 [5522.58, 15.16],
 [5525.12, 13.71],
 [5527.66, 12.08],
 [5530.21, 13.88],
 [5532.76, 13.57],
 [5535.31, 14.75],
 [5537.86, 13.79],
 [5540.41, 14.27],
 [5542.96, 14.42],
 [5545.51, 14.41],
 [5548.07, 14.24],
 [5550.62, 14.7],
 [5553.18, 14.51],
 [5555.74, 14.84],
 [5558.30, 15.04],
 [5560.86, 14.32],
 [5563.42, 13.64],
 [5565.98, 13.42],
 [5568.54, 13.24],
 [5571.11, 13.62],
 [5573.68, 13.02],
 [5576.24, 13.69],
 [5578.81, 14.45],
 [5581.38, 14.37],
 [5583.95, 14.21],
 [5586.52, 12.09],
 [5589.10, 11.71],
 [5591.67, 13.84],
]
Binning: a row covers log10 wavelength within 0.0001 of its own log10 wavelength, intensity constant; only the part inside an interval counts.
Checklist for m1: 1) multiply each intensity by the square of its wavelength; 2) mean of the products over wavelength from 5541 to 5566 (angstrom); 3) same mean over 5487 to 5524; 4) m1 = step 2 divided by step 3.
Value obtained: 1.07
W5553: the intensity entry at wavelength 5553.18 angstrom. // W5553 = 14.51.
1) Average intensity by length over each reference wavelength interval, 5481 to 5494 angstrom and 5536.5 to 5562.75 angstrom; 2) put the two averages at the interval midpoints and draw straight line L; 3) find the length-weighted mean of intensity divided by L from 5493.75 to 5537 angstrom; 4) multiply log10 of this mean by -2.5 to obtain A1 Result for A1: 0.02 mag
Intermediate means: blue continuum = 13.7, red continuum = 14.4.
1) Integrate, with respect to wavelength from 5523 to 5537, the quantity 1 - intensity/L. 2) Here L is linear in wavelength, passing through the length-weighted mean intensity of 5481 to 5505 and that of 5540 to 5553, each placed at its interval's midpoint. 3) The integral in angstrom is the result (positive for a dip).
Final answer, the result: 0.5 angstrom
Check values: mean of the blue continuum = 13.8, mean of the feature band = 13.7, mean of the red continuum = 14.4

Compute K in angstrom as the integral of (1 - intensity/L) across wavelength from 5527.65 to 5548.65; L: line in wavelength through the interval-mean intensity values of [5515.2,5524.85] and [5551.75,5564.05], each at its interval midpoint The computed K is 0.61 angstrom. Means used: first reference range 14.4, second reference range 14.5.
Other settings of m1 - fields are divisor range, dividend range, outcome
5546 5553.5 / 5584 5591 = 0.87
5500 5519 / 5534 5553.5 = 1.08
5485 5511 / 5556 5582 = 1.04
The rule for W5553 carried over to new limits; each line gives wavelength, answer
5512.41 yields 12.32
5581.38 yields 14.37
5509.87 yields 13.9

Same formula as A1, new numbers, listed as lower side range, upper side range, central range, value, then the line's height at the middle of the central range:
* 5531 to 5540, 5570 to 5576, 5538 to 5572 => -0.04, 13.7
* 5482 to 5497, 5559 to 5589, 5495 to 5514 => 0.03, 13.8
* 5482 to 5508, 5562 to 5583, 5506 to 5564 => -0.03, 13.7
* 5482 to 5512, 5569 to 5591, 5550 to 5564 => -0.08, 13.5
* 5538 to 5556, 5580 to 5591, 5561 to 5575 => 0.02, 13.7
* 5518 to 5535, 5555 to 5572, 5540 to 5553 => -0.04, 13.9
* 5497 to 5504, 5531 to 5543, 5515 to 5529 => 0.00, 13.9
